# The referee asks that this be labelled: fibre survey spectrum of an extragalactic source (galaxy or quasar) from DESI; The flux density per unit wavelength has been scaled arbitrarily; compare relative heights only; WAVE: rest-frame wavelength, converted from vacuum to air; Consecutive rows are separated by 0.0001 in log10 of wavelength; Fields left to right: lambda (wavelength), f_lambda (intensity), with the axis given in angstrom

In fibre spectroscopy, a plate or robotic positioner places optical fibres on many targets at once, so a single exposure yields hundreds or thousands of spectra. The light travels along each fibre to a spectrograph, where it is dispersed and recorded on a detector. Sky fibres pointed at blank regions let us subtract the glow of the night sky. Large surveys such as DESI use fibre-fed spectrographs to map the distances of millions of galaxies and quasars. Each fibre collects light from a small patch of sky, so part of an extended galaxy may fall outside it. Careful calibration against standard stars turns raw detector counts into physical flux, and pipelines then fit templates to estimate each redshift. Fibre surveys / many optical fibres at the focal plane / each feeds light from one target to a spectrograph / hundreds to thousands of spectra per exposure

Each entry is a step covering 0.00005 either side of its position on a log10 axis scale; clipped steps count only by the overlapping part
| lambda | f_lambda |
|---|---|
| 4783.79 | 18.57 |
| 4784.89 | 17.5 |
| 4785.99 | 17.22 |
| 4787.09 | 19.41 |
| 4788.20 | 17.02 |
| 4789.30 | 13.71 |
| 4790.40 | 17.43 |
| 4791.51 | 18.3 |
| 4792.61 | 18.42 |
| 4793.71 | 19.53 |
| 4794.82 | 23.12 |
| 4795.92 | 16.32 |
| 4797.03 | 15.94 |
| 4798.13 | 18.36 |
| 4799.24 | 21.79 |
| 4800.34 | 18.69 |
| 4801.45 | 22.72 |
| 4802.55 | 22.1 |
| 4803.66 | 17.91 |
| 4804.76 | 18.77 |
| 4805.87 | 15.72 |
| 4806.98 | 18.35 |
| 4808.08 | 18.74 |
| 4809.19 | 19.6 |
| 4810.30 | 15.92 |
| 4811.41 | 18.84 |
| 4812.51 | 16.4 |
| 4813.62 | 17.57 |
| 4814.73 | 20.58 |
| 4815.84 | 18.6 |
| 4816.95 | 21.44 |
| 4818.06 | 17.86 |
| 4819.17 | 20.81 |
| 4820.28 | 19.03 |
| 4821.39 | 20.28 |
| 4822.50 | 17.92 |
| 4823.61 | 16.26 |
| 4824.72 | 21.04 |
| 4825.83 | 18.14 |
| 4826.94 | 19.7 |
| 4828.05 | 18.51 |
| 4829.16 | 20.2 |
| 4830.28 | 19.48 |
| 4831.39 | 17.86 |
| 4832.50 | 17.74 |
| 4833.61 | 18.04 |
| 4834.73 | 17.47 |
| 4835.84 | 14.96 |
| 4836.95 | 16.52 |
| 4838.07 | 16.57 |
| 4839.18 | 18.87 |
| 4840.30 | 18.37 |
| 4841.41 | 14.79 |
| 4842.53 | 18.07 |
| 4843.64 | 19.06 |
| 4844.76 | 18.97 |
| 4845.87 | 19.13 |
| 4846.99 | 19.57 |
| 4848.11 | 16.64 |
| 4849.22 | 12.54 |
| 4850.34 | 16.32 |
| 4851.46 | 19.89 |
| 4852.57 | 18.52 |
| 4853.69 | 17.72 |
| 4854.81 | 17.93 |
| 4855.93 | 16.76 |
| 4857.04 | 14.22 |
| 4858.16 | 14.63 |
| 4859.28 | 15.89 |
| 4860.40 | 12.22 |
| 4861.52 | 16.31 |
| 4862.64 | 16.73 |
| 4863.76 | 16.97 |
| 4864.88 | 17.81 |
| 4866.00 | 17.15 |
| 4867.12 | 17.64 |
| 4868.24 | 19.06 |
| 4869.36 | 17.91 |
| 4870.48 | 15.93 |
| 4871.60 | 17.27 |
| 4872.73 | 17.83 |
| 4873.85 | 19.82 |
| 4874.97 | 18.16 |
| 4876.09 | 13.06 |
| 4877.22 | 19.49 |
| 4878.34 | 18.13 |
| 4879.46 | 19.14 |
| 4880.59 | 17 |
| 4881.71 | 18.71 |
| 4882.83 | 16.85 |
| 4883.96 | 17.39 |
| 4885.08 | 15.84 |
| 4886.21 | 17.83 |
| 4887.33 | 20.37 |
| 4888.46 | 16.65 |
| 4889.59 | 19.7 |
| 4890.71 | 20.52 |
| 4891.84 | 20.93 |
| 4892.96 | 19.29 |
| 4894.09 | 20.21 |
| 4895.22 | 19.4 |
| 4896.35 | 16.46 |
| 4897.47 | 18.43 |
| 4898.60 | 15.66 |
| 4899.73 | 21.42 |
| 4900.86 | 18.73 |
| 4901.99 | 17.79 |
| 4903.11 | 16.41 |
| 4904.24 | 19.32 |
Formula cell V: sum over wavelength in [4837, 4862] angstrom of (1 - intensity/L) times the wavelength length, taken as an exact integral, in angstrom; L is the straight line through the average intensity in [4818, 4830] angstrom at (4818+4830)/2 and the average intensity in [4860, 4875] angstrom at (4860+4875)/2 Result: 1.5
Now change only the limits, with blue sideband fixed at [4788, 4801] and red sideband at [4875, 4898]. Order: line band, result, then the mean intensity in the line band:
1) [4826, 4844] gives 0.4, 17.9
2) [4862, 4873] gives 0.5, 17.4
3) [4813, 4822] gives -0.6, 19.5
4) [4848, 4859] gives 1.1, 16.5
